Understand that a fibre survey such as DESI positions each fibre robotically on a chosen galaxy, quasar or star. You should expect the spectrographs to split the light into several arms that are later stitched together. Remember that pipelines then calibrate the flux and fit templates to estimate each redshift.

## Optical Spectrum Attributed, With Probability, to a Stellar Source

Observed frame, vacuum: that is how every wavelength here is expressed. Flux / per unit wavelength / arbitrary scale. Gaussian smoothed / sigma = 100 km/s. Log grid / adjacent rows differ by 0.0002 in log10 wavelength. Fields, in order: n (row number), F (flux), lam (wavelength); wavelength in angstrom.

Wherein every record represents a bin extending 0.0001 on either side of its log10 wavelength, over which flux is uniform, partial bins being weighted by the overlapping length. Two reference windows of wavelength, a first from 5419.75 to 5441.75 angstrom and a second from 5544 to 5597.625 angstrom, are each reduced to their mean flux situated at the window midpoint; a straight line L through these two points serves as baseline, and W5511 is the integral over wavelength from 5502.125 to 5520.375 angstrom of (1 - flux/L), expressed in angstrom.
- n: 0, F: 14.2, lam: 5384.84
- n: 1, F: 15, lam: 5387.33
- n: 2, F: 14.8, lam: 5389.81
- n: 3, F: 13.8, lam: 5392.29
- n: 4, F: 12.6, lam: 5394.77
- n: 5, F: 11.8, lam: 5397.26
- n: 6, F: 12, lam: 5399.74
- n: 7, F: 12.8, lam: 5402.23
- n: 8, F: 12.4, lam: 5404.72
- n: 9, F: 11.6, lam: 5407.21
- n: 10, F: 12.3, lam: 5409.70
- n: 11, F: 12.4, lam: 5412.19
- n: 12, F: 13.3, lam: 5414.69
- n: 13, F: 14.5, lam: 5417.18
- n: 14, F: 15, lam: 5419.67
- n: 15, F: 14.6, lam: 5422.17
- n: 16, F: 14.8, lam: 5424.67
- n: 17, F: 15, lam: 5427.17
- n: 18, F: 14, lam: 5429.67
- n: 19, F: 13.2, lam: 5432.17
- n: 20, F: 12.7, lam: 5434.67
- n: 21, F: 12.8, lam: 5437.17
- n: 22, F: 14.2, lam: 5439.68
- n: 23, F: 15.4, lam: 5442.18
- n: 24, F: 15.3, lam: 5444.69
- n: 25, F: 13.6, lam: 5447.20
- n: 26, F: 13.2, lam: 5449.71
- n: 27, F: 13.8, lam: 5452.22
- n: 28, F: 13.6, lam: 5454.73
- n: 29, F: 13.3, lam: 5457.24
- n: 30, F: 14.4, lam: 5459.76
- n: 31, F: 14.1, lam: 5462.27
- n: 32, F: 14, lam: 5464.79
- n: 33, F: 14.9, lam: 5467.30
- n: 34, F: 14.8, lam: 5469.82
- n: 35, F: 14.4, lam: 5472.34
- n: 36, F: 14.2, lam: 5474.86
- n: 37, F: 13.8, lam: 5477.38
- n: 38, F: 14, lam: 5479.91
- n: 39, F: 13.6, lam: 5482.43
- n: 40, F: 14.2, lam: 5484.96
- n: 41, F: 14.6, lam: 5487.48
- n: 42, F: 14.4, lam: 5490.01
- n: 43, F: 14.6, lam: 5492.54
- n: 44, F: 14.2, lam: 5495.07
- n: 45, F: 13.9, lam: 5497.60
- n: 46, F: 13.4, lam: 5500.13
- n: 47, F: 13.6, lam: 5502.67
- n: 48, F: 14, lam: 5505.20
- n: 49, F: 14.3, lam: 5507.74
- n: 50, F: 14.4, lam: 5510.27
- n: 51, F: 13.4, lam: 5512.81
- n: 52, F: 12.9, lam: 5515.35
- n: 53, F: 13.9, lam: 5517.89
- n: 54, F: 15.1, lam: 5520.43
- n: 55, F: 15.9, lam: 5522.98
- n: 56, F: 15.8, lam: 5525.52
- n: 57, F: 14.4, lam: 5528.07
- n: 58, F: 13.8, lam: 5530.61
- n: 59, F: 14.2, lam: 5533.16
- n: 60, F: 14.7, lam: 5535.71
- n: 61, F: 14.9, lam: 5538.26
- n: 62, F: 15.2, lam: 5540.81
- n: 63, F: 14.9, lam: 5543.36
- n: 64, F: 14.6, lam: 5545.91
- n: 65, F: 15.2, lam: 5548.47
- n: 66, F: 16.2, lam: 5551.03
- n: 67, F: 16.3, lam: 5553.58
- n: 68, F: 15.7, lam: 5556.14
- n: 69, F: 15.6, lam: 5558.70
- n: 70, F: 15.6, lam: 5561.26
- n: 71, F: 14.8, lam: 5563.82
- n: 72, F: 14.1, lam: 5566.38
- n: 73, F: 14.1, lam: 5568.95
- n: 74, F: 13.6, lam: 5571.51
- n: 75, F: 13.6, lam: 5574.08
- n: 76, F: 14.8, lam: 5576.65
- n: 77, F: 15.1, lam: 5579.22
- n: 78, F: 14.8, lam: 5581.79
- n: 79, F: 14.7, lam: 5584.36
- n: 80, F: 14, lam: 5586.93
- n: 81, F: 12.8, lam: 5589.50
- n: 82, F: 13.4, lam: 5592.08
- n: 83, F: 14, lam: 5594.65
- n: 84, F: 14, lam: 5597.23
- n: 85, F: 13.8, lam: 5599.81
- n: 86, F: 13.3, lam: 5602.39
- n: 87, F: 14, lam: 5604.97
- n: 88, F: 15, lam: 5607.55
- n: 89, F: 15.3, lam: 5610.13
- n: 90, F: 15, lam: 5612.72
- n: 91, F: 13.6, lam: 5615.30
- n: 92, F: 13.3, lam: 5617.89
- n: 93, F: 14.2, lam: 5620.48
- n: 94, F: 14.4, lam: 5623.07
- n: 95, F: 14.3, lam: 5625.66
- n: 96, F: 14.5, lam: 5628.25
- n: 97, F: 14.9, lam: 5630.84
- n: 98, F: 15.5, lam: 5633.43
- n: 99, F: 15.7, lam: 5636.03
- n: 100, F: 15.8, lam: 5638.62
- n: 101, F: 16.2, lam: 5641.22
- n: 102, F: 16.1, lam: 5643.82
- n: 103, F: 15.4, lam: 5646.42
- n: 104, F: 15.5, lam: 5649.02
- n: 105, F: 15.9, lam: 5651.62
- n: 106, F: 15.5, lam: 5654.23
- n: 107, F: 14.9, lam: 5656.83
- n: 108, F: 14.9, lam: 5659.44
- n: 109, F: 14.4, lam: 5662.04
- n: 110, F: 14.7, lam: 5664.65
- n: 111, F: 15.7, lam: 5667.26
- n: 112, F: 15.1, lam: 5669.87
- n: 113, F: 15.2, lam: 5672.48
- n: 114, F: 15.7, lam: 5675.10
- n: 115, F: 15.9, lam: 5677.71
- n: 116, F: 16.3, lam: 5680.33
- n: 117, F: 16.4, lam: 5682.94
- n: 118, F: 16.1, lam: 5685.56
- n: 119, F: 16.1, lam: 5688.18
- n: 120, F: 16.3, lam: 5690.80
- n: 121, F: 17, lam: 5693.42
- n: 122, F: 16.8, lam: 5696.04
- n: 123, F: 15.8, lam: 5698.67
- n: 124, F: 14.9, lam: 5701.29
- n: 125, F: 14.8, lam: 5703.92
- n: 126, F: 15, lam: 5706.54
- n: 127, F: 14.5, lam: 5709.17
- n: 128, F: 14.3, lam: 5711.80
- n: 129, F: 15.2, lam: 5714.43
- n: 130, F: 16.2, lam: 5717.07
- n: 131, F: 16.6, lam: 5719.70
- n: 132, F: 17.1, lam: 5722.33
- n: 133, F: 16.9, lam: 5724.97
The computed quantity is 0.63 angstrom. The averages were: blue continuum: 14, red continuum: 14.6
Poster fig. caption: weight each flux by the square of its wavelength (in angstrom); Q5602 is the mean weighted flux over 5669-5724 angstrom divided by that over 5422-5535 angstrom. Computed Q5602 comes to 1.21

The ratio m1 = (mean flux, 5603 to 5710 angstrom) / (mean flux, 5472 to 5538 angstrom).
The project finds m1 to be 1.07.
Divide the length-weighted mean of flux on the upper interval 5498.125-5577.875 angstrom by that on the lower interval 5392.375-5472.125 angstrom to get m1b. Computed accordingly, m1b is 1.07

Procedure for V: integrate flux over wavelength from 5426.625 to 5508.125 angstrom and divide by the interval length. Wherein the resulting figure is 14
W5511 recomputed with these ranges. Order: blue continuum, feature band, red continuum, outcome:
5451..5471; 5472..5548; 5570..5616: -1.00 angstrom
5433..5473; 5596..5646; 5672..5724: 1.86 angstrom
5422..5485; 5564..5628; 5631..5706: 4.07 angstrom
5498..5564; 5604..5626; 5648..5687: 1.21 angstrom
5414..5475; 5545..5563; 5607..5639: -1.39 angstrom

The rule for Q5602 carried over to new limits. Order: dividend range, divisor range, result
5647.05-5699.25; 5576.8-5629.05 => 1.14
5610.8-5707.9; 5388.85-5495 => 1.20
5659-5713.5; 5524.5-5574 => 1.09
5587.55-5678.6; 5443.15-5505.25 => 1.11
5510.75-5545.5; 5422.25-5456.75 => 1.08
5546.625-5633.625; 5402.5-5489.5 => 1.10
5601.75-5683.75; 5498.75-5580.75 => 1.07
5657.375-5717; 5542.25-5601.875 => 1.11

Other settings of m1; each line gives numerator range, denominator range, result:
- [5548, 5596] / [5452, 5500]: 1.04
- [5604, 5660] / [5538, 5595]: 1.02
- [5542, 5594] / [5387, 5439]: 1.10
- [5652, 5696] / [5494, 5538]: 1.10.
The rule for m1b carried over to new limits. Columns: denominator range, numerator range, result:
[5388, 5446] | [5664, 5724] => 1.16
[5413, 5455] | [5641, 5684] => 1.10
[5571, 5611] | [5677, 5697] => 1.16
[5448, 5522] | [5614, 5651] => 1.07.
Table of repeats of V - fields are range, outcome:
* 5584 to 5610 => 13.9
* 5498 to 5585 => 14.6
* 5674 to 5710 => 15.8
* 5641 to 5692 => 15.6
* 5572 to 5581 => 14.4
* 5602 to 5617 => 14.4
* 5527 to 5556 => 15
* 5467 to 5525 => 14.2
